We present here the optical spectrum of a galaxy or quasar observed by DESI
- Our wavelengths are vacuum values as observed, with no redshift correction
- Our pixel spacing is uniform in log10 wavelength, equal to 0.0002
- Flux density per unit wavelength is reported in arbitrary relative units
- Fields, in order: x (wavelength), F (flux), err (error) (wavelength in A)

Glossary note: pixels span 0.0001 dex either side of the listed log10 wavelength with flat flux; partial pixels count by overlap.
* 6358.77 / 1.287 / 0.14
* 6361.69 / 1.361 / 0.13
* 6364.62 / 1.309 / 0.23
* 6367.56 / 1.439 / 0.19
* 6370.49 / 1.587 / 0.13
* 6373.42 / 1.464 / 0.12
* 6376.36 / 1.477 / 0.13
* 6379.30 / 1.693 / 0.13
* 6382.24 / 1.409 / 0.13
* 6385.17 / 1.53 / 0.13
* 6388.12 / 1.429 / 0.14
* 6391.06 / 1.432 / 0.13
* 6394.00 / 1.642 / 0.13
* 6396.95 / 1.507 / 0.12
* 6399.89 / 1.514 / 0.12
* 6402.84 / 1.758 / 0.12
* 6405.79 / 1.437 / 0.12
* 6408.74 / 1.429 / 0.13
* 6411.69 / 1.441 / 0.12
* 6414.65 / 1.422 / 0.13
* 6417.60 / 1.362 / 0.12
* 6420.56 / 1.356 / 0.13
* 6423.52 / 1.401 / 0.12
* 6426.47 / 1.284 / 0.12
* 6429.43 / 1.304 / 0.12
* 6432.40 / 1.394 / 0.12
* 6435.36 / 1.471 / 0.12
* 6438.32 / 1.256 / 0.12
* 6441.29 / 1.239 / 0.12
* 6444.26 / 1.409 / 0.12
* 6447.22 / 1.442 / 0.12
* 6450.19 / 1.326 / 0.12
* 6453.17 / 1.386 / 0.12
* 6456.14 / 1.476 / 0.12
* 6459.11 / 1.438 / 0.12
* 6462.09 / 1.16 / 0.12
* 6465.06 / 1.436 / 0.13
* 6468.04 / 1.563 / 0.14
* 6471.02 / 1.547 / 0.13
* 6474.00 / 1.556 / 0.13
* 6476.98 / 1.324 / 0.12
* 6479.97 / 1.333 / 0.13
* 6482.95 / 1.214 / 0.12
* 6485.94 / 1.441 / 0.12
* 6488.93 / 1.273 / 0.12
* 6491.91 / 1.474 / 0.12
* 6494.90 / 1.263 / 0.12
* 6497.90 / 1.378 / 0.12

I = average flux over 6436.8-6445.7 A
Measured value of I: 1.3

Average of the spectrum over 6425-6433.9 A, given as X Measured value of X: 1.33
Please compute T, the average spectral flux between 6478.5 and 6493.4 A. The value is 1.35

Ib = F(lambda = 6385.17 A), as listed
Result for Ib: 1.53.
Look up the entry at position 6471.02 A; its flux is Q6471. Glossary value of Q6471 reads 1.547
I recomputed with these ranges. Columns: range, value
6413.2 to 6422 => 1.38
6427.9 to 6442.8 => 1.33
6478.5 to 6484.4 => 1.27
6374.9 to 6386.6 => 1.53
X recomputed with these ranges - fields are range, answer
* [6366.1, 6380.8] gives 1.53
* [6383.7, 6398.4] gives 1.51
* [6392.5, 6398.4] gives 1.57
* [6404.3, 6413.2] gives 1.44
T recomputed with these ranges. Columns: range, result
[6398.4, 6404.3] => 1.64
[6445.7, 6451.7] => 1.38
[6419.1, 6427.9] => 1.35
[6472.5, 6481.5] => 1.4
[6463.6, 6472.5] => 1.52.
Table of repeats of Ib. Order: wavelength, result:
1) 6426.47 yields 1.284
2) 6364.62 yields 1.309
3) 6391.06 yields 1.432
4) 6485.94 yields 1.441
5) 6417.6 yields 1.362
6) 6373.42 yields 1.464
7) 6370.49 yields 1.587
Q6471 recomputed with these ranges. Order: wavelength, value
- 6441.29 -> 1.239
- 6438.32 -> 1.256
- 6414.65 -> 1.422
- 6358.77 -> 1.287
